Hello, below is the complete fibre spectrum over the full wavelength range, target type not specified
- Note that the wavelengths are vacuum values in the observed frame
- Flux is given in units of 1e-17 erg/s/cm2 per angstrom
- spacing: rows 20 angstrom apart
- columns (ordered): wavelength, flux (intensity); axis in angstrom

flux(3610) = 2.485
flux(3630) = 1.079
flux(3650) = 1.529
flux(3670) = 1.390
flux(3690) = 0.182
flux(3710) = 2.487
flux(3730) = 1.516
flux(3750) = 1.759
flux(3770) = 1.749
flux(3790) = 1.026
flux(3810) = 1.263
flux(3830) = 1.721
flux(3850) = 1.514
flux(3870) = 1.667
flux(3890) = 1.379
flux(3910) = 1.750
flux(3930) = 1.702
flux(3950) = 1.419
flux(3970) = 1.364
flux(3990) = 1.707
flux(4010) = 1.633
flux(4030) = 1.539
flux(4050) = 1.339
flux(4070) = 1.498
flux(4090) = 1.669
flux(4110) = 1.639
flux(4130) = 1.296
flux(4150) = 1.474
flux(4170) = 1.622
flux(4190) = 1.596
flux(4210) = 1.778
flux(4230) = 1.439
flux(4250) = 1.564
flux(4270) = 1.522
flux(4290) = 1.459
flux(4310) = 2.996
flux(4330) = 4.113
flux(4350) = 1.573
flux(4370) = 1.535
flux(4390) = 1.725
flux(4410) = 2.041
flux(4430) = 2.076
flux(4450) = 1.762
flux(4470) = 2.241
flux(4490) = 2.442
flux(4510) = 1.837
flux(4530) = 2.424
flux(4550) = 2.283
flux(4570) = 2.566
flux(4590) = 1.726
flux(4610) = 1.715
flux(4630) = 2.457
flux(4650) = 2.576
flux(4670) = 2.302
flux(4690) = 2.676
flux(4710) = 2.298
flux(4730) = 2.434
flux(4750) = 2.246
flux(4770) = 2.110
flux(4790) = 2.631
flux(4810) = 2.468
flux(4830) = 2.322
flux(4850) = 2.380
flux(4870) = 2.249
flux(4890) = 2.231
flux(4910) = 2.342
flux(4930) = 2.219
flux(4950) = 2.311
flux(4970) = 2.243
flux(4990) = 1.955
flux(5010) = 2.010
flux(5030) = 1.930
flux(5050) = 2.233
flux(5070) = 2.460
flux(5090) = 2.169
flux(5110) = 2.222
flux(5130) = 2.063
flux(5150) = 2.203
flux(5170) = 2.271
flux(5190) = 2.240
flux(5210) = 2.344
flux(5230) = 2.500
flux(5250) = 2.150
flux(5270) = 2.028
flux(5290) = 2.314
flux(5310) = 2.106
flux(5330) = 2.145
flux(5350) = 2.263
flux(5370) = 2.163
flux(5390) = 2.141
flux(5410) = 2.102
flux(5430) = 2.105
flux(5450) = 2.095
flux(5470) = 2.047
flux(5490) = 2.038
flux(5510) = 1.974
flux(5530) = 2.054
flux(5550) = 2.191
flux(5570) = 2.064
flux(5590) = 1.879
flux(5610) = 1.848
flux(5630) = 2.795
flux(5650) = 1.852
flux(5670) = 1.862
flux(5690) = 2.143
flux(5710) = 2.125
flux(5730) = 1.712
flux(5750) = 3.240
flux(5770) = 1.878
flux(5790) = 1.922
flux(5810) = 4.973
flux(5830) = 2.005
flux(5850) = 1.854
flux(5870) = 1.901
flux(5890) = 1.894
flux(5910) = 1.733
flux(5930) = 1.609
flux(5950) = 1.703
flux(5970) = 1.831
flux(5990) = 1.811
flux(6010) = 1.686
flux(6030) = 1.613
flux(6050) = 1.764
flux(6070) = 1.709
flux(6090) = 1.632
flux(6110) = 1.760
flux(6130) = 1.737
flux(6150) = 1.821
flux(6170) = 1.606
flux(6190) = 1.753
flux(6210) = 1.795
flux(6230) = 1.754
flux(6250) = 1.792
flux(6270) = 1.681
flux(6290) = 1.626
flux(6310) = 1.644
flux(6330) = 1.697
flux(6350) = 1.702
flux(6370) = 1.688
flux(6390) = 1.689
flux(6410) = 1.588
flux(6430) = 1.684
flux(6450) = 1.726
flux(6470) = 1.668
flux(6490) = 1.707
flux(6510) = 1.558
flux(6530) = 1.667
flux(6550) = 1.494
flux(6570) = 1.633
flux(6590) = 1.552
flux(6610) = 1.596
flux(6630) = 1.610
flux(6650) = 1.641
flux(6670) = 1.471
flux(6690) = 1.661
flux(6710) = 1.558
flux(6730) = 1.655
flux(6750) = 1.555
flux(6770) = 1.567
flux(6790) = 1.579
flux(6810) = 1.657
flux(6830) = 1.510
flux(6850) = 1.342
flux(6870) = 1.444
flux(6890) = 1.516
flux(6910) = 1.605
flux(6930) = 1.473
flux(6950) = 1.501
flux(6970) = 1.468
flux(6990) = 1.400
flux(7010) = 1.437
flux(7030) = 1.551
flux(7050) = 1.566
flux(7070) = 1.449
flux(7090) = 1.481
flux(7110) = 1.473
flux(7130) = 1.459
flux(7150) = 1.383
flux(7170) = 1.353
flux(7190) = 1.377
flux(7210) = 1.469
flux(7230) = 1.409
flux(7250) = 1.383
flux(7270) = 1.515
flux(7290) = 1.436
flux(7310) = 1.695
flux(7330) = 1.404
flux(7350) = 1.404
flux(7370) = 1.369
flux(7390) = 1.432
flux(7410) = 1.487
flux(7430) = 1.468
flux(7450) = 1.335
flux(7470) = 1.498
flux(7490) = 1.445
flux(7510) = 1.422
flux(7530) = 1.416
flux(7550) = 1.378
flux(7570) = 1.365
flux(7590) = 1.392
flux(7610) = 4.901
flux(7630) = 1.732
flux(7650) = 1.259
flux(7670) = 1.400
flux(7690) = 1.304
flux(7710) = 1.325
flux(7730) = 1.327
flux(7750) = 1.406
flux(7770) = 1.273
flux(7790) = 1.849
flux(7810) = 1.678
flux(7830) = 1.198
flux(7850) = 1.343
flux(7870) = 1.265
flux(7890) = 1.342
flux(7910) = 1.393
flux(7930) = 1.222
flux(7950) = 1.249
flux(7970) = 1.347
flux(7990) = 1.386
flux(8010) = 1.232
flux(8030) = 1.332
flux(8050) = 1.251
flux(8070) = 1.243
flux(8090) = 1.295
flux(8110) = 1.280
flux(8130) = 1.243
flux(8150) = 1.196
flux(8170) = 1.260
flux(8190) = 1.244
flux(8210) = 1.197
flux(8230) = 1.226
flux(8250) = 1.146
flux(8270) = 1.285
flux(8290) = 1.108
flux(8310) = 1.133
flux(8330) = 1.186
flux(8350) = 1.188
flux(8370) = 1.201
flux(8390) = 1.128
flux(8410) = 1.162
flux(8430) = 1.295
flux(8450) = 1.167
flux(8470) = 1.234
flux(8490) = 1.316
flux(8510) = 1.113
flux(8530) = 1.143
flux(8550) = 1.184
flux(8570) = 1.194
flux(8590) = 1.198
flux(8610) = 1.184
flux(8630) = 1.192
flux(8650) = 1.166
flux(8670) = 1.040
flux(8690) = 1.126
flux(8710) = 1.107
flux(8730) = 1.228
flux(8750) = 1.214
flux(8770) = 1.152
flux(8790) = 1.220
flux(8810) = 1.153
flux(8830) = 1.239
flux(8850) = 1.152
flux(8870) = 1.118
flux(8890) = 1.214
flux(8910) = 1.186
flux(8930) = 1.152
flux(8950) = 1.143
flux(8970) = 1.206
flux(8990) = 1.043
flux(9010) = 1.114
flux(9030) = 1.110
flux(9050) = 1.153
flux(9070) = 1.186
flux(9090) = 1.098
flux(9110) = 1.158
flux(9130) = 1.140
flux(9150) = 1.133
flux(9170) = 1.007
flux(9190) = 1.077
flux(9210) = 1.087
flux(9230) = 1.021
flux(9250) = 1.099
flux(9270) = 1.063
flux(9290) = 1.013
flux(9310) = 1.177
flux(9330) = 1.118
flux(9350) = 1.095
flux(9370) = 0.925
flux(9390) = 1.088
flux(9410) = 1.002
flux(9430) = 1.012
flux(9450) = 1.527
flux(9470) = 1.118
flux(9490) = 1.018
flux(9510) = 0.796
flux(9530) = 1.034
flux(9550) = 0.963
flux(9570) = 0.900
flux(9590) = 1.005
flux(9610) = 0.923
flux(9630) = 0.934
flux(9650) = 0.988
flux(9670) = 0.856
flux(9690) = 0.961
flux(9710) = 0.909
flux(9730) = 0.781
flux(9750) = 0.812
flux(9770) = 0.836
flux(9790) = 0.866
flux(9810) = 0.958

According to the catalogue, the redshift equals 0.16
